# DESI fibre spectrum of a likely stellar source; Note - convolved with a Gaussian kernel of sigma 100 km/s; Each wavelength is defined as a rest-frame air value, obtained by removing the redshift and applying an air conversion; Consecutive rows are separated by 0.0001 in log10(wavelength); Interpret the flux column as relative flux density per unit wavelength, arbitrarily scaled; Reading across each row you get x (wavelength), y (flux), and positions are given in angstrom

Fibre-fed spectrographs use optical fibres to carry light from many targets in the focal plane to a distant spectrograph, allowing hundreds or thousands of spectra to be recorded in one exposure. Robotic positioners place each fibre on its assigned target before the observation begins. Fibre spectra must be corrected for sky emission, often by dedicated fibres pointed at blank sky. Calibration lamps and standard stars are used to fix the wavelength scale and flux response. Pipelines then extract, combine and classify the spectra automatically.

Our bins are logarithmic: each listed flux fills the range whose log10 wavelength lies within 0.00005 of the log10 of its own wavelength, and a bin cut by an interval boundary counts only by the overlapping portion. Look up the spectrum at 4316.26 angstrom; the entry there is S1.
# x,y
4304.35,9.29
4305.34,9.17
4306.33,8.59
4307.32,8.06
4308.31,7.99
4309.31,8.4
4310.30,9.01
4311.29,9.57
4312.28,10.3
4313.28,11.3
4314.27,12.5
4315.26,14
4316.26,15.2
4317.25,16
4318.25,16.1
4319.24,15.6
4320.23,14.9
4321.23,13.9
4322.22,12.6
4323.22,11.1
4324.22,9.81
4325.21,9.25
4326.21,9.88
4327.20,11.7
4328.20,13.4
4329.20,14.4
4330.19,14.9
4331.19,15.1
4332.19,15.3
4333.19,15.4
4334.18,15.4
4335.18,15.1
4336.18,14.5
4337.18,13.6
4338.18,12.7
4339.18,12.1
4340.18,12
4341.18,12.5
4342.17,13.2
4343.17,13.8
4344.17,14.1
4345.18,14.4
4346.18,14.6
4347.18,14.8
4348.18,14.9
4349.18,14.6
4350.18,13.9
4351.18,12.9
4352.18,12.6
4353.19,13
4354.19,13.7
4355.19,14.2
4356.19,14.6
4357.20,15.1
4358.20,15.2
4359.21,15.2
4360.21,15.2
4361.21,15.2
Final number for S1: 15.2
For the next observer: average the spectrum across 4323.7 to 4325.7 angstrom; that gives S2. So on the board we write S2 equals 9.55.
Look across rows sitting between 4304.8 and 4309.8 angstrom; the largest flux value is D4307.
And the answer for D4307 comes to 9.17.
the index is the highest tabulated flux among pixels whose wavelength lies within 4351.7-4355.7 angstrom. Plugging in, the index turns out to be 14.2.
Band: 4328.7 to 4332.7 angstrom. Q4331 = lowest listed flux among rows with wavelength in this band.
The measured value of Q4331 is 14.4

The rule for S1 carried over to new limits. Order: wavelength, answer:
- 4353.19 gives 13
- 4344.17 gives 14.1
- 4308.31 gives 7.99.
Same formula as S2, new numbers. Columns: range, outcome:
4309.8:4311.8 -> 9.33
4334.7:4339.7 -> 13.6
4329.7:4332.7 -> 15.1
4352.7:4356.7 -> 13.9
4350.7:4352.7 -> 12.7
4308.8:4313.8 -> 9.72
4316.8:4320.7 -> 15.7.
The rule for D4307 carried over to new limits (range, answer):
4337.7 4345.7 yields 14.4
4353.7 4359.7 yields 15.2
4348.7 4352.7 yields 14.6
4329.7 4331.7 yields 15.1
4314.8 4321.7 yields 16.1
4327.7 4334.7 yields 15.4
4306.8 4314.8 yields 12.5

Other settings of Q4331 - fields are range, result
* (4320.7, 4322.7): 12.6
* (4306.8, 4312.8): 7.99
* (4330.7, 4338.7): 12.7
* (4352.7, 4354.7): 13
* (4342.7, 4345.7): 13.8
